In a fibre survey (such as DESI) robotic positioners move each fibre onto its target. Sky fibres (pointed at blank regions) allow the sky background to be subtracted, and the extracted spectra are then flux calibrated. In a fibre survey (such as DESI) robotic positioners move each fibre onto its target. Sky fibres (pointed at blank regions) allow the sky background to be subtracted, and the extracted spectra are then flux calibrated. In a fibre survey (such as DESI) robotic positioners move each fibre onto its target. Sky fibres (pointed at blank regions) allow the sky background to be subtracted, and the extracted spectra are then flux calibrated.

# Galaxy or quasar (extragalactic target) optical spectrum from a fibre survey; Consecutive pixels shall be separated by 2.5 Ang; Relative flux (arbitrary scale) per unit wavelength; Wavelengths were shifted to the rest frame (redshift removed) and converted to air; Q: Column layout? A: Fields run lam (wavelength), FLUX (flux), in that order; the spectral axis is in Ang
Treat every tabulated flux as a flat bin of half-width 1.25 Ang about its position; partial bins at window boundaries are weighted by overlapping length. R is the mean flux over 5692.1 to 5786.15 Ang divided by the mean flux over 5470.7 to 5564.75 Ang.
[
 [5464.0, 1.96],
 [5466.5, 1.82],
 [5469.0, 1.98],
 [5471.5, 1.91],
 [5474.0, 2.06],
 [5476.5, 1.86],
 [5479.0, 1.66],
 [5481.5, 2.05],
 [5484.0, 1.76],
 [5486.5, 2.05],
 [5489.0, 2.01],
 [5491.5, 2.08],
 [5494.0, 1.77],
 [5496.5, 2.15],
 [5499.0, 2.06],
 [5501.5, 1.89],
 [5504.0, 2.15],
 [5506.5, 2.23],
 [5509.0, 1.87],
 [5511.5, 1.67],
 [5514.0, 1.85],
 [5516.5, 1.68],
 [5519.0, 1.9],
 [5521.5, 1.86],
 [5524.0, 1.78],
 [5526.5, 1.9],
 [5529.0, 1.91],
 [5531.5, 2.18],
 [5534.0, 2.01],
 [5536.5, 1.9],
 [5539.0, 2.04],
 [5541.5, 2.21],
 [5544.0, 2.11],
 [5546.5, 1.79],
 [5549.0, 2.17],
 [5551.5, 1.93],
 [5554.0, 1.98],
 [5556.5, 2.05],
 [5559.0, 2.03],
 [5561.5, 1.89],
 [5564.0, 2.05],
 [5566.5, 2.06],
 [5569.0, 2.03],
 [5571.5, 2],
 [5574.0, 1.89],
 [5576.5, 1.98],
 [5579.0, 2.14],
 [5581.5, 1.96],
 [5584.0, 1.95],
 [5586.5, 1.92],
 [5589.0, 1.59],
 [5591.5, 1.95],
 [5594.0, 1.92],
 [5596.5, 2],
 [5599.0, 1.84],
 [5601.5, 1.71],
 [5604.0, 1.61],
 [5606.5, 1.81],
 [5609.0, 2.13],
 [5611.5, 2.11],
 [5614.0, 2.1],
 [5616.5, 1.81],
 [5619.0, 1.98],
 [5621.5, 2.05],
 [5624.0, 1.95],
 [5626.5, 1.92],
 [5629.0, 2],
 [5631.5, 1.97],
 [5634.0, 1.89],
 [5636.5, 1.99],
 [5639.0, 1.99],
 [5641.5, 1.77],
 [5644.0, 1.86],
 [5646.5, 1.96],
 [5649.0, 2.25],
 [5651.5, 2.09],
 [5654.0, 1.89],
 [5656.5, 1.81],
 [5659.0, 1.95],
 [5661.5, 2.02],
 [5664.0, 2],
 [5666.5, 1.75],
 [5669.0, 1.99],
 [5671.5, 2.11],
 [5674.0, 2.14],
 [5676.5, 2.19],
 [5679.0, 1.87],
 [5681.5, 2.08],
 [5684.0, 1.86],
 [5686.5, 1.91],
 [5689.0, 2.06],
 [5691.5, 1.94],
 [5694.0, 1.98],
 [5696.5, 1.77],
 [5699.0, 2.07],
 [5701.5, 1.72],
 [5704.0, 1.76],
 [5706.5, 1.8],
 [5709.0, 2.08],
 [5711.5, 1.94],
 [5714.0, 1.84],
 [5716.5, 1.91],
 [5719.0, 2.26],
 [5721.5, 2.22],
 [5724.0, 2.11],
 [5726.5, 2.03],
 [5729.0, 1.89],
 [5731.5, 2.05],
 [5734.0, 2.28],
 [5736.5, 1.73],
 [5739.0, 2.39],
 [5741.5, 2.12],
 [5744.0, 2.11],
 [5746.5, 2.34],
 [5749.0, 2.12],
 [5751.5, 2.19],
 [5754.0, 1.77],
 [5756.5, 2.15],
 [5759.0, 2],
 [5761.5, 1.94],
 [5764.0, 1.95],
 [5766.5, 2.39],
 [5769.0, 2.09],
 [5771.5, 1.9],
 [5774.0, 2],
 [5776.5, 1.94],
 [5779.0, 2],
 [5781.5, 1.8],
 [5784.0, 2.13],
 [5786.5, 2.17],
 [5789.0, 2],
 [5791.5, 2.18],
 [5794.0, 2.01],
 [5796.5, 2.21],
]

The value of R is 1.0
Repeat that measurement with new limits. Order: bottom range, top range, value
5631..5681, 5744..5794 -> 1.04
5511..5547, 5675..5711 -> 1.00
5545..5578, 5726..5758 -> 1.05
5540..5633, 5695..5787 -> 1.03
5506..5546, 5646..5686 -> 1.03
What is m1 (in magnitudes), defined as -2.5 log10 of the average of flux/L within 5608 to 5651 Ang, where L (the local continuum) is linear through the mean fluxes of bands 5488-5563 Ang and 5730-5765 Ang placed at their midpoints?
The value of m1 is 0.02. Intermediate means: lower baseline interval 1.97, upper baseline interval 2.08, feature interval 1.99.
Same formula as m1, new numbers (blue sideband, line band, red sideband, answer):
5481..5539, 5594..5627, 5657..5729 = 0.02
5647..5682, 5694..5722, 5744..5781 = 0.05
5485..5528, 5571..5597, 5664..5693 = 0.02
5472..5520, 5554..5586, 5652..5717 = -0.03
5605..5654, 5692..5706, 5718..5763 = 0.10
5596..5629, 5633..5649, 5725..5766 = 0.01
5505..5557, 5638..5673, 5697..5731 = 0.00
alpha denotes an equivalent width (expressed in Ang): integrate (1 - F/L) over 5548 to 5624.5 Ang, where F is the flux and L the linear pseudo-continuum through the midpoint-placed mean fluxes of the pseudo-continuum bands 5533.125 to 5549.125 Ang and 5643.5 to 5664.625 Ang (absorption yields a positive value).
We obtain 2.07 Ang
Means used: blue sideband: 2.02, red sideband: 1.98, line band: 1.95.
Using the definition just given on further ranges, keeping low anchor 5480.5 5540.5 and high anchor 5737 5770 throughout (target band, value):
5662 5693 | 1.0 Ang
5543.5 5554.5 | -0.1 Ang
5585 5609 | 2.1 Ang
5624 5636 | 0.5 Ang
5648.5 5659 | 0.3 Ang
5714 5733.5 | 0.3 Ang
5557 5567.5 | -0.1 Ang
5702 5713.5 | 1.1 Ang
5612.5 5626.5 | 0.3 Ang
